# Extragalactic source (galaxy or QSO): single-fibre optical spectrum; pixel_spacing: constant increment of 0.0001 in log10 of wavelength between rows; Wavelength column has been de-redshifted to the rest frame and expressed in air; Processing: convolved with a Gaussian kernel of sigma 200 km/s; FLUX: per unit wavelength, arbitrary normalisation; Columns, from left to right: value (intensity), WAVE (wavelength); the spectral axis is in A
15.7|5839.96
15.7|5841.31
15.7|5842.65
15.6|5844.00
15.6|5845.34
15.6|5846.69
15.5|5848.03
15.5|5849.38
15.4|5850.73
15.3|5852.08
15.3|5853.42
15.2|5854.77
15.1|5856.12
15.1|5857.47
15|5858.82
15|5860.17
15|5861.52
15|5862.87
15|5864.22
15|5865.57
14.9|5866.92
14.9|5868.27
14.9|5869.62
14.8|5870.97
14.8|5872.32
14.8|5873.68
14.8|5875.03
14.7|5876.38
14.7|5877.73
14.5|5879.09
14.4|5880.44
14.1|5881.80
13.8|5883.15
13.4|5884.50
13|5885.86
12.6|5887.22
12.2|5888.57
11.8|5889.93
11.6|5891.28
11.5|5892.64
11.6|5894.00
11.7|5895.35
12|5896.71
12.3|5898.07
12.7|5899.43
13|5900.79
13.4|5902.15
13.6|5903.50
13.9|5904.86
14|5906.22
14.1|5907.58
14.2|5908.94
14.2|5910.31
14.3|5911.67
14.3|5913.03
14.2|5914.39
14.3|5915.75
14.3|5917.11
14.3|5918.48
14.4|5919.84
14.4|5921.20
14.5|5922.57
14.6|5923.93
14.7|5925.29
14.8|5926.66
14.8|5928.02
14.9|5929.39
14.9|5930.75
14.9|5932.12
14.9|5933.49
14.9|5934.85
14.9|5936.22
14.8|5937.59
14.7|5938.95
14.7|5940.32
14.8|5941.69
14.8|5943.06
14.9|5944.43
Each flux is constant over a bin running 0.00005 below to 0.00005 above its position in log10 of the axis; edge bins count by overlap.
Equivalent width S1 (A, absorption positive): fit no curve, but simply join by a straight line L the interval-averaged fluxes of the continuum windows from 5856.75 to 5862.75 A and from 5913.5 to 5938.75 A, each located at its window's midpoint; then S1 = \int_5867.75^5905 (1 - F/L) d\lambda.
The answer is 3.7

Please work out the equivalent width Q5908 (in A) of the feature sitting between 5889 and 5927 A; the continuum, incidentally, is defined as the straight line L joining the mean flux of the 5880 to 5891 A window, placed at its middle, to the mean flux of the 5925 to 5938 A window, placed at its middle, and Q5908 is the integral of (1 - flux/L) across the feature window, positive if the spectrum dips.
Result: 1.24 A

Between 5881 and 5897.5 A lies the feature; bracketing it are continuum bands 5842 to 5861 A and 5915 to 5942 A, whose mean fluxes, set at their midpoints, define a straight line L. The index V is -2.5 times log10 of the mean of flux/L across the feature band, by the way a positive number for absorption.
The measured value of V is 0.20 mag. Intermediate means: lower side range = 15.3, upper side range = 14.7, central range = 12.5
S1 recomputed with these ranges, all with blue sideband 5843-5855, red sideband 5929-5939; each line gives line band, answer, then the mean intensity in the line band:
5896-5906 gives 1.4 A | 13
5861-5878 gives 0.5 A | 14.9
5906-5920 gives 0.7 A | 14.2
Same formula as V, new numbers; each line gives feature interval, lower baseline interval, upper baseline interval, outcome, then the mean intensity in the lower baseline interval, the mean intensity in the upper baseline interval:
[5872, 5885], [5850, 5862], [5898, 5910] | 0.00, 15.2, 13.5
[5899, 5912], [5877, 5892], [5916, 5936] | 0.02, 13.3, 14.7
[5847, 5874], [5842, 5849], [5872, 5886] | 0.00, 15.6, 14.3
